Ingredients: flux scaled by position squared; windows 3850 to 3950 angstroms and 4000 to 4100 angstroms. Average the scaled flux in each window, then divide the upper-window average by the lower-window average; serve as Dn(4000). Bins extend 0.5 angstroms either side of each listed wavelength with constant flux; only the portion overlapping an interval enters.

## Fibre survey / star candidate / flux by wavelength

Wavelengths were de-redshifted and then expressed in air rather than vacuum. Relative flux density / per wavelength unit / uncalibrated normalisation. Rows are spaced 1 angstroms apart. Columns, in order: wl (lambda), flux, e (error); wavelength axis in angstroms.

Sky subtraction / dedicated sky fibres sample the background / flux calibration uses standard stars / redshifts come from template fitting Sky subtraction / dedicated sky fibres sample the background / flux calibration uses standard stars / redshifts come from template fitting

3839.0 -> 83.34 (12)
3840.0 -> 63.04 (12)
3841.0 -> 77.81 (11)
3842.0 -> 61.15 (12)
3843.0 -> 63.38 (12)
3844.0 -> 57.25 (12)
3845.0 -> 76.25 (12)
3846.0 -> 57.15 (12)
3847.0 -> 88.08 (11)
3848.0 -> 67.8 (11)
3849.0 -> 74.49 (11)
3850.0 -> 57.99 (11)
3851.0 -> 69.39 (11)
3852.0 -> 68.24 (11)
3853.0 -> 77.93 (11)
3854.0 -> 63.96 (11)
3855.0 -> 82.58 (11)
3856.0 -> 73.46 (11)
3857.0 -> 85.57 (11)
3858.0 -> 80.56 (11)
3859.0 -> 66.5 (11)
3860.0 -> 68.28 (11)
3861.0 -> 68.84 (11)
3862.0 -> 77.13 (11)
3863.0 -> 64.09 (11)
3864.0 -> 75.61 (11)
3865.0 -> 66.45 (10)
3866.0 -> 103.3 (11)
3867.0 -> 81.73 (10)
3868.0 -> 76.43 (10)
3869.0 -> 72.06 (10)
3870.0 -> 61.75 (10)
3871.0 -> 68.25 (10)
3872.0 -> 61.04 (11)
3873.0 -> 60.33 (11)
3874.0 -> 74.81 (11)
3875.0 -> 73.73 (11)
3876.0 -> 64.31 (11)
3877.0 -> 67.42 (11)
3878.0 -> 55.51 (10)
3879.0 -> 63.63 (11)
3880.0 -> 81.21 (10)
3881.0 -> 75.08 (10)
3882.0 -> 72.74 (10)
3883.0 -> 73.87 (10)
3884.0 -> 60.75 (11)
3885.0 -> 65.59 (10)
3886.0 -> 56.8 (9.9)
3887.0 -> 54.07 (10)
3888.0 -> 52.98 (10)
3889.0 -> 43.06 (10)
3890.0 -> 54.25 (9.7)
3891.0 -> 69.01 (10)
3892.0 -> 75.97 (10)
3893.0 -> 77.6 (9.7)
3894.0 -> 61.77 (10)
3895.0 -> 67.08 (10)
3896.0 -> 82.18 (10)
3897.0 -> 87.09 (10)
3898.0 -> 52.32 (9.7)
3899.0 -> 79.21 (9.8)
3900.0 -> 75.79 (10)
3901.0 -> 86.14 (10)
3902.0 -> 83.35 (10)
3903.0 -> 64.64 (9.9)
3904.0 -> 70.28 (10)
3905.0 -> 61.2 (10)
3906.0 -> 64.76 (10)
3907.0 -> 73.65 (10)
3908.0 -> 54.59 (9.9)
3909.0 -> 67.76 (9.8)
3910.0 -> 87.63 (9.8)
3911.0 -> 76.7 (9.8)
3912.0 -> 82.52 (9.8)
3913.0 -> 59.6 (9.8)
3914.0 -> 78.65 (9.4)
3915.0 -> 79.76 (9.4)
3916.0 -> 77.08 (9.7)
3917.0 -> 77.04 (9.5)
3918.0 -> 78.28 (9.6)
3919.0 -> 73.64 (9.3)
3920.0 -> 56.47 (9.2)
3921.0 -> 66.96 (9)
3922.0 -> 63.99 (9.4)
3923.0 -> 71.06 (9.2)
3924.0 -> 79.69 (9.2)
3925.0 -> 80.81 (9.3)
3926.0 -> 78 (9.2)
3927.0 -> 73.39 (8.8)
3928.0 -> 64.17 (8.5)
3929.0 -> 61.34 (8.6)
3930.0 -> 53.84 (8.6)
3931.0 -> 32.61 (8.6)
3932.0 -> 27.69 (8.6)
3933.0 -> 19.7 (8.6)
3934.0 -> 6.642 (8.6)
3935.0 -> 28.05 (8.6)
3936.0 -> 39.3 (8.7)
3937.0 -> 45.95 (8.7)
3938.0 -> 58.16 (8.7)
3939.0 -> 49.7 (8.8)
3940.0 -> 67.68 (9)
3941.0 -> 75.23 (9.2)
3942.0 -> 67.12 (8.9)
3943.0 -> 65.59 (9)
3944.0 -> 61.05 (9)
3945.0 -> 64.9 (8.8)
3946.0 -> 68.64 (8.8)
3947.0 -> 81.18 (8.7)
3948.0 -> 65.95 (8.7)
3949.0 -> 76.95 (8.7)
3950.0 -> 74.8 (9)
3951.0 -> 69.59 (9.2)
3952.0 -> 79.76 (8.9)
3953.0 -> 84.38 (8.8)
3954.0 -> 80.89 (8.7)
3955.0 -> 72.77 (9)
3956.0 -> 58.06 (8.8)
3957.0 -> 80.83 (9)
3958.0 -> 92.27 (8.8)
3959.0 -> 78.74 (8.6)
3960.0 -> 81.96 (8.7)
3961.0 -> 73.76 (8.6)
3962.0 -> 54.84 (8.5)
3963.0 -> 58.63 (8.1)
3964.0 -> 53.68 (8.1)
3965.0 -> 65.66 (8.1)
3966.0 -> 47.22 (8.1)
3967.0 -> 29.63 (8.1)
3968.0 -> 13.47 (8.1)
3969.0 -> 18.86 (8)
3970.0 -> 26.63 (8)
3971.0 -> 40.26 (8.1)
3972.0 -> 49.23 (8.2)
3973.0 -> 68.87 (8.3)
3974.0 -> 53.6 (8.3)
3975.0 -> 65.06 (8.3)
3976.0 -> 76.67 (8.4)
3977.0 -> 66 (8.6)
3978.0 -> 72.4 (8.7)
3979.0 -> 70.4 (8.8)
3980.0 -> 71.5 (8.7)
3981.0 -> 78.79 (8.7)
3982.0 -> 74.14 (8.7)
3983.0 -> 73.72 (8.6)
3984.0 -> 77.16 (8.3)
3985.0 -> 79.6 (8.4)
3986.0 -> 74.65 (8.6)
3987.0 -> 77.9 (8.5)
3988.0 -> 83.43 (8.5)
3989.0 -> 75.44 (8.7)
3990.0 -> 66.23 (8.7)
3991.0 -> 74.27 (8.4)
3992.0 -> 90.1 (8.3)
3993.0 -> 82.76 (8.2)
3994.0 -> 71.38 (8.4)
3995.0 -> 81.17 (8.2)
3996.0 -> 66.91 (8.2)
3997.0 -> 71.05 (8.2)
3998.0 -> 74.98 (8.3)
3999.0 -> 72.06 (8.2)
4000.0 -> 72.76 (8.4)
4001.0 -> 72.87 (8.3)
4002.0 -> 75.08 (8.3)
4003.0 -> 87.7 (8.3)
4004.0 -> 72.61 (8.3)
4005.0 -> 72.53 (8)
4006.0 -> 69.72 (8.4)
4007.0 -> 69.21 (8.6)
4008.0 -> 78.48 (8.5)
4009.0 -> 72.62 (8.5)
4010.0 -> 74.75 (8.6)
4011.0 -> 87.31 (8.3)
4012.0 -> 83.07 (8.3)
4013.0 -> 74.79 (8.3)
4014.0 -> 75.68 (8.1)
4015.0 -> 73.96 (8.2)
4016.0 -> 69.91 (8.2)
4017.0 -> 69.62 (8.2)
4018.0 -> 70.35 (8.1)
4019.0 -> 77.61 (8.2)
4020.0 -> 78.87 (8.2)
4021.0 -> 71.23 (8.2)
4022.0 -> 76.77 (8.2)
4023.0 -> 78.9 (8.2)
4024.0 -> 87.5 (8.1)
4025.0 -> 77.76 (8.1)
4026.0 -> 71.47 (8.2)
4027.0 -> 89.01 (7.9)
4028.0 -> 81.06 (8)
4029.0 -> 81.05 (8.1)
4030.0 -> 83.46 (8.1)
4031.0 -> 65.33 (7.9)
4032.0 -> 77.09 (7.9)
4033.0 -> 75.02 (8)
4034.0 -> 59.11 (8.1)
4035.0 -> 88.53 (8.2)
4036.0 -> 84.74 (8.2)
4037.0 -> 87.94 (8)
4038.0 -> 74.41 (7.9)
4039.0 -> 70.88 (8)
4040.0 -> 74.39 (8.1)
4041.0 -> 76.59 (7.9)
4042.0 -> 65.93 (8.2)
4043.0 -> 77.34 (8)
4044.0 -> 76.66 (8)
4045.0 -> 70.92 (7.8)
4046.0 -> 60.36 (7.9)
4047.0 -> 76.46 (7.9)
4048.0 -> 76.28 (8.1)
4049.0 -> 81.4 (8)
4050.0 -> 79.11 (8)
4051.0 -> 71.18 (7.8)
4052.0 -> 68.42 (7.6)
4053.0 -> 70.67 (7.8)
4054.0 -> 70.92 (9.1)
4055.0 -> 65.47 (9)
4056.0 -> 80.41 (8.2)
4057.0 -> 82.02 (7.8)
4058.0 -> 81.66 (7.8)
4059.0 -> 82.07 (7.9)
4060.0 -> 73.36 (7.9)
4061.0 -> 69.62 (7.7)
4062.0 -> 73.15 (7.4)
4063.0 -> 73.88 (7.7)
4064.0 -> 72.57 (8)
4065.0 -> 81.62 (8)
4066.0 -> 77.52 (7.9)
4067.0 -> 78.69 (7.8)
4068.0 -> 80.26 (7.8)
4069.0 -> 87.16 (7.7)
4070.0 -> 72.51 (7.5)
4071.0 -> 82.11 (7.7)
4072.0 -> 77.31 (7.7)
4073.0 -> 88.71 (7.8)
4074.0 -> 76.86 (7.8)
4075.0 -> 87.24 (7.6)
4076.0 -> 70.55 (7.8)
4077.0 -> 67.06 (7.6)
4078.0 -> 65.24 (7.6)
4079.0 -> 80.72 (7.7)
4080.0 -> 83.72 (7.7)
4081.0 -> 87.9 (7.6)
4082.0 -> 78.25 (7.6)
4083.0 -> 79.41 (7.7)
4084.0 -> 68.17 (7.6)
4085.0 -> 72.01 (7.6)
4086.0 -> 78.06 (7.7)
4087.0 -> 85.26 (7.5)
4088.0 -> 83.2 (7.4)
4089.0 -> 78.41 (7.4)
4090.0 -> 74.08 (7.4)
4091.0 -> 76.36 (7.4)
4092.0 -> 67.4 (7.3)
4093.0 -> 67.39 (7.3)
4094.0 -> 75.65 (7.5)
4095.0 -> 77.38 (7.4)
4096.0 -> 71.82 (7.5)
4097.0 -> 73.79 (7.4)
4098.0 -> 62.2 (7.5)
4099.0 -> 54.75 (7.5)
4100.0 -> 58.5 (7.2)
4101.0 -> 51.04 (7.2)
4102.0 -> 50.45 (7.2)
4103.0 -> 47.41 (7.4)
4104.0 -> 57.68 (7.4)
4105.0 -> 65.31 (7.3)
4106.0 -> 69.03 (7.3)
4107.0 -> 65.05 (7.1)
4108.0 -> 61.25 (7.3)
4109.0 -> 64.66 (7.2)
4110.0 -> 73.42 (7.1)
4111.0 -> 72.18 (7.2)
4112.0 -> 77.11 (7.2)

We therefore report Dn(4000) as 1.22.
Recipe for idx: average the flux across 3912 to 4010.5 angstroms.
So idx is 66.1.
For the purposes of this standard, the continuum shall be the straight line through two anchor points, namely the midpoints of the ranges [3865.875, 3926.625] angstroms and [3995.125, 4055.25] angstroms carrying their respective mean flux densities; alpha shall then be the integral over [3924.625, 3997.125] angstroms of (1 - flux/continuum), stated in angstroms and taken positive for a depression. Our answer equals 9.2 angstroms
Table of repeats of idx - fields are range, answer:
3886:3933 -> 67.6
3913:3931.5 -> 69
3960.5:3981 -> 54.4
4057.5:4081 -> 77.8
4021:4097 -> 76.5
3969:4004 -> 70.3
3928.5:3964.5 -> 61.5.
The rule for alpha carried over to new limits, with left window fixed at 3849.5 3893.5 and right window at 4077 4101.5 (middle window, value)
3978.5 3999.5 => -1.32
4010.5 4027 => -1.22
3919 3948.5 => 5.12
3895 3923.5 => -1.09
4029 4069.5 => -1.95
